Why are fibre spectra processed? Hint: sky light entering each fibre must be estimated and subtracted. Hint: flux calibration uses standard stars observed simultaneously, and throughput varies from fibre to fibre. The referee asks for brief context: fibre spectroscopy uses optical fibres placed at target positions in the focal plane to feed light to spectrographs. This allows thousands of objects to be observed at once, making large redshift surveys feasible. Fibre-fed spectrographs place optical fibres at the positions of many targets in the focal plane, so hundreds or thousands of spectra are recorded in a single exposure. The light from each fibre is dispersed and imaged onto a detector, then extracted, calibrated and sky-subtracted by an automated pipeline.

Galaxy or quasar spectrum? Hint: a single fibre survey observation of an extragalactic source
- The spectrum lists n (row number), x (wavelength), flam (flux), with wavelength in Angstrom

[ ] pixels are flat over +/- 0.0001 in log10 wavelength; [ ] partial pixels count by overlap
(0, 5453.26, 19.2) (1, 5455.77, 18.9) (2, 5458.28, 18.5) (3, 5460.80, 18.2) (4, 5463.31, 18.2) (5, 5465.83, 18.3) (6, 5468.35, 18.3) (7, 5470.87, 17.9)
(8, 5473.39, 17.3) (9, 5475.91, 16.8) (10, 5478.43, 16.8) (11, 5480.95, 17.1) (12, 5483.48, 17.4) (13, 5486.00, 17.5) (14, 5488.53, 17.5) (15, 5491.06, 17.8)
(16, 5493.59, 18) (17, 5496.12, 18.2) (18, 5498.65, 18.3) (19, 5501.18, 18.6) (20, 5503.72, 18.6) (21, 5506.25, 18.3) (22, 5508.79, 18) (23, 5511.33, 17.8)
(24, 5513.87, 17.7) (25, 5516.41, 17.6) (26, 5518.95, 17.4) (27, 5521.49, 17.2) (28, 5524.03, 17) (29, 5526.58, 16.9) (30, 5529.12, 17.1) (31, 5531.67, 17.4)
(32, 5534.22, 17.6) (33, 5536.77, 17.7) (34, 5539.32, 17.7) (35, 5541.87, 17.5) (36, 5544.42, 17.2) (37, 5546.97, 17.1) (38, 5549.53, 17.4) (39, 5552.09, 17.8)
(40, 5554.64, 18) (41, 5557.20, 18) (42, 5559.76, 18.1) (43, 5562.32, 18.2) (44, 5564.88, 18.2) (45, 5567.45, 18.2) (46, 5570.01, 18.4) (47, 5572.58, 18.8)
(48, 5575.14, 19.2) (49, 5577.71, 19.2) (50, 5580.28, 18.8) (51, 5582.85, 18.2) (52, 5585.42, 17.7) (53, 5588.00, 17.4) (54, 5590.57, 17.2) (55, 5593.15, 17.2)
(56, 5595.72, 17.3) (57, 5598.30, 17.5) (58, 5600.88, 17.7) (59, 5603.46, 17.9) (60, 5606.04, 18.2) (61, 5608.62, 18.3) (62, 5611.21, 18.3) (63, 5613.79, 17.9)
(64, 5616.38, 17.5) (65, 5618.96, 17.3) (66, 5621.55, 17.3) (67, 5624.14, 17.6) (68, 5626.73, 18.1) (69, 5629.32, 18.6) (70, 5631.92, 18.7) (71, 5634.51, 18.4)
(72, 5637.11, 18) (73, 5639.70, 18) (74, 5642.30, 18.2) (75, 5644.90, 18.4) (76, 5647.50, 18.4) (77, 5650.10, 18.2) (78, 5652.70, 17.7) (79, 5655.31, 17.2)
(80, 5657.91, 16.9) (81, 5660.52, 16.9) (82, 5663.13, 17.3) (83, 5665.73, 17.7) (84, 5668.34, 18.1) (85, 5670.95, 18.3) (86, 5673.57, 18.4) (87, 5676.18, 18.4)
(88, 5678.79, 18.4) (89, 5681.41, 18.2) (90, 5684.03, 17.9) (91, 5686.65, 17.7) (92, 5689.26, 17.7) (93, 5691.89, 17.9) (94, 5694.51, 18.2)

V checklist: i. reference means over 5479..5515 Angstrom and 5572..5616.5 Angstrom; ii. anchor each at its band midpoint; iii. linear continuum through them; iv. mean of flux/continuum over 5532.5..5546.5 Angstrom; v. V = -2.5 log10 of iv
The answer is 0.03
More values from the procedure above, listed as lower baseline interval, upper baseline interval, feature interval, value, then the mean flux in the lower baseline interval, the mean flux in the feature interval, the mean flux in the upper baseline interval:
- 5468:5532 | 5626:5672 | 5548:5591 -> -0.02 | 17.6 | 18.2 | 17.9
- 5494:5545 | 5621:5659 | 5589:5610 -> 0.01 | 17.7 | 17.7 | 18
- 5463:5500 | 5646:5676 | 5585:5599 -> 0.02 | 17.7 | 17.4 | 17.8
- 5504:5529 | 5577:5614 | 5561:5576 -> -0.04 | 17.6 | 18.5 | 17.9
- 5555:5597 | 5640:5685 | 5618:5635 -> 0.00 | 18.1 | 18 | 17.9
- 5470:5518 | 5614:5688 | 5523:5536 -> 0.04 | 17.7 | 17.2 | 17.9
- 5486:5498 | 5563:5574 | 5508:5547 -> 0.04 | 17.9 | 17.4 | 18.4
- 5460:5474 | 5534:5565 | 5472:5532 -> 0.02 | 18.1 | 17.6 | 17.7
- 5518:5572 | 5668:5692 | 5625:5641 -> -0.02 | 17.6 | 18.3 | 18.1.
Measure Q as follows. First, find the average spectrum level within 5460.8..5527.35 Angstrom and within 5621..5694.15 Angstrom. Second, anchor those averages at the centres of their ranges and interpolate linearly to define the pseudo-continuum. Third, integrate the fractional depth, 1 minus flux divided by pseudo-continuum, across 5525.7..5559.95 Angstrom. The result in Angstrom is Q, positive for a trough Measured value 0.52 Angstrom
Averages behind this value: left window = 17.7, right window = 18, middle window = 17.5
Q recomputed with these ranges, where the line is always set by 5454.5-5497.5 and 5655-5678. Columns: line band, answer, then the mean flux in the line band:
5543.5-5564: 0.04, 17.7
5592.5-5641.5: -0.40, 17.9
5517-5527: 0.34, 17.2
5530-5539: 0.11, 17.5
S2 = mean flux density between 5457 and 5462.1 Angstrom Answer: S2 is 18.4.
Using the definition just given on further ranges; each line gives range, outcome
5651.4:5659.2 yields 17.3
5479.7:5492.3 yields 17.5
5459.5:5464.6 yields 18.2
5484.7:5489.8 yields 17.5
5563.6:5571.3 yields 18.3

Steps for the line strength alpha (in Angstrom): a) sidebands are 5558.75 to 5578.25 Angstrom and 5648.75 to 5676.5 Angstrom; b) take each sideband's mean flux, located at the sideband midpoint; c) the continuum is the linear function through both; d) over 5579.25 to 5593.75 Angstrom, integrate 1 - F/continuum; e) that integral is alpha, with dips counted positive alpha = 0.5 Angstrom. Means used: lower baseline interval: 18.5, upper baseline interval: 17.7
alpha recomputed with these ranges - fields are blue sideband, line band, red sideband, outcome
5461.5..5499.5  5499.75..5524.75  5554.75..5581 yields 0.2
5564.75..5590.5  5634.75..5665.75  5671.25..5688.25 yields 0.8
